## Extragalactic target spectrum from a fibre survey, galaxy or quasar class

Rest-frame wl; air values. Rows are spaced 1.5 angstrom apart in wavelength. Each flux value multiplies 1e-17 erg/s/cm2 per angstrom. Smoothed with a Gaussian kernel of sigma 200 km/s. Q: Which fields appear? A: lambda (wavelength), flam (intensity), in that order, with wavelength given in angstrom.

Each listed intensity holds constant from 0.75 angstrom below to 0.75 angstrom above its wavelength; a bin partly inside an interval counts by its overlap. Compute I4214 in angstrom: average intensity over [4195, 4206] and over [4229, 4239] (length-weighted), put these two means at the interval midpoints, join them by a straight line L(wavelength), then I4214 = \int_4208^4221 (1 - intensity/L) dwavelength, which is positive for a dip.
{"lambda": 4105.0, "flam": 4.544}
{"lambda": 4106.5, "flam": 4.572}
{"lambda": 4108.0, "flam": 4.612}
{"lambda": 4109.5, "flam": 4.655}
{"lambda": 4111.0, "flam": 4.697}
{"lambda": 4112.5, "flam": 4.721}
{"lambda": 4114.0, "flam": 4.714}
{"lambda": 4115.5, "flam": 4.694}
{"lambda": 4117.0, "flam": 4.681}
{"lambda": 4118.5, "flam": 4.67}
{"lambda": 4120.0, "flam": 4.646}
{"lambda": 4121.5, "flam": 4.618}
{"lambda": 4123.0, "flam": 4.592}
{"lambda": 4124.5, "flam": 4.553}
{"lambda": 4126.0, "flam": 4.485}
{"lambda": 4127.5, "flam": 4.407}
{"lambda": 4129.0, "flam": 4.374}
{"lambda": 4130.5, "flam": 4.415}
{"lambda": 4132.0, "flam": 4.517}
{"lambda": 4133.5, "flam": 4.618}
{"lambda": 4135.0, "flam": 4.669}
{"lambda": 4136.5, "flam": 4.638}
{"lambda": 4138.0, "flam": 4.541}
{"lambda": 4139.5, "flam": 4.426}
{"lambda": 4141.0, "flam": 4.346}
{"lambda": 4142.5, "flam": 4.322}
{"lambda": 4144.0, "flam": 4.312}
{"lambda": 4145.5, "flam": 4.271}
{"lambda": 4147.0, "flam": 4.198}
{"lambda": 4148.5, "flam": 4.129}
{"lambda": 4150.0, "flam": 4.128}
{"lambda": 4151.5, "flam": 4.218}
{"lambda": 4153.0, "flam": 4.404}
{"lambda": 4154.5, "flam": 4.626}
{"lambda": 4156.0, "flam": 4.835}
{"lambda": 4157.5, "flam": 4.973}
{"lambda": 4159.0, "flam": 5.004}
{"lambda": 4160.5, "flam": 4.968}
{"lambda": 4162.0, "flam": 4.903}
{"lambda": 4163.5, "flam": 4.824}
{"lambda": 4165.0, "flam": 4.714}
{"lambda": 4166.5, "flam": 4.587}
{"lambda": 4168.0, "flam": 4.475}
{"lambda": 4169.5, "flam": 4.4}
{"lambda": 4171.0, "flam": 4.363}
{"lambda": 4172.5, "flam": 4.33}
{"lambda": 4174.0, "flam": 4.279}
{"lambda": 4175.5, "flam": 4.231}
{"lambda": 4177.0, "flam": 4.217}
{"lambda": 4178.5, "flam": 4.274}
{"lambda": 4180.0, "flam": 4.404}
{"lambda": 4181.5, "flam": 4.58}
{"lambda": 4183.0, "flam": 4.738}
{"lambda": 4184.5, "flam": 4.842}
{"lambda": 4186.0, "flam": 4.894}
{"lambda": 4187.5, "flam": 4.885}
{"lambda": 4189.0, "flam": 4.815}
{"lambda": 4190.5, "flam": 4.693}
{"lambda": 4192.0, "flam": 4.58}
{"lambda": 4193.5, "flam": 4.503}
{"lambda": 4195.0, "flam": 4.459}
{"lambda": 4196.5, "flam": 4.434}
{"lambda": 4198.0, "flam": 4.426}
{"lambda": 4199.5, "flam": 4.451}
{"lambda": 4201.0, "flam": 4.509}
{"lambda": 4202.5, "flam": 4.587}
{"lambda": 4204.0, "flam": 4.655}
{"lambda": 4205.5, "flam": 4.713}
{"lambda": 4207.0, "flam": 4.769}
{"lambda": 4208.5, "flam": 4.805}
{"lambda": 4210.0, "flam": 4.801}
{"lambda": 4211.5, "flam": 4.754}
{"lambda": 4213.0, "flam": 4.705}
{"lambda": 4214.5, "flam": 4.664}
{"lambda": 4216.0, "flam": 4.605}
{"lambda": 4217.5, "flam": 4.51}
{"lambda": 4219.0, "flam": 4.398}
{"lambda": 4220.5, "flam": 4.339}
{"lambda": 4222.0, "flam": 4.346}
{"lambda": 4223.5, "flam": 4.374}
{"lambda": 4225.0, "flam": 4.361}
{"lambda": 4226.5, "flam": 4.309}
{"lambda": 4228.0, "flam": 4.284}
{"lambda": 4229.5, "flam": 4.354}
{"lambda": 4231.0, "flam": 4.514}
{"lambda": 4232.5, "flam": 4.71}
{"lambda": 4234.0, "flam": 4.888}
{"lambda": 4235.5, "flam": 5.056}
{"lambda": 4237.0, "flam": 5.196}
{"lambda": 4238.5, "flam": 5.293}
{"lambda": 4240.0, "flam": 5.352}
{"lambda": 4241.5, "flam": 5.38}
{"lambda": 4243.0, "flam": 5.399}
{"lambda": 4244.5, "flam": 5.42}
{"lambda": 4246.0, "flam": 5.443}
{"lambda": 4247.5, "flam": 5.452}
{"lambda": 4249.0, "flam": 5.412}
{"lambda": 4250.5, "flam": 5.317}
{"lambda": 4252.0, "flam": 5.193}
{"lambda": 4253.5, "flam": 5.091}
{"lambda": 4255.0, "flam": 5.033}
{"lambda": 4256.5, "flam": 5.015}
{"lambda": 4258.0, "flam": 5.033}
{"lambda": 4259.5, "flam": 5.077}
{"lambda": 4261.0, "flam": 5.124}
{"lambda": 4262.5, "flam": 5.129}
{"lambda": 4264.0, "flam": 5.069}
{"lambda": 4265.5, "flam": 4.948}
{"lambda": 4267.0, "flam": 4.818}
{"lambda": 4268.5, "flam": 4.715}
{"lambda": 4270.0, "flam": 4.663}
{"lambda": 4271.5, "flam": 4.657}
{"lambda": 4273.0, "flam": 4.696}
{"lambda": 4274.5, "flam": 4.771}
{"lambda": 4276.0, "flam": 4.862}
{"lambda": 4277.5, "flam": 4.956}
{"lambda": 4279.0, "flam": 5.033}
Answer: 0.12 angstrom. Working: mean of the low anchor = 4.53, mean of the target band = 4.62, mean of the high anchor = 4.86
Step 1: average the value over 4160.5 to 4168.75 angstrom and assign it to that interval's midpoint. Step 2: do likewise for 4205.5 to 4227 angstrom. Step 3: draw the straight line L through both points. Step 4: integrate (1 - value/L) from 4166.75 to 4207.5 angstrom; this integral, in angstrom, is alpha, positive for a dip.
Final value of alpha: 1.0 angstrom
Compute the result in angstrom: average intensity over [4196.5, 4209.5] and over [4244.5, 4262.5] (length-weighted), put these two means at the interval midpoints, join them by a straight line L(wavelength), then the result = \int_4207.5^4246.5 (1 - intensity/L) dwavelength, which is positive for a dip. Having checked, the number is 0.96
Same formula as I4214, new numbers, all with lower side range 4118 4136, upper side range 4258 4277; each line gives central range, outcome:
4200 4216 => 0.2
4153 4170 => -0.4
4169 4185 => 0.9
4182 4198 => 0.1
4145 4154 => 0.7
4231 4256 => -2.0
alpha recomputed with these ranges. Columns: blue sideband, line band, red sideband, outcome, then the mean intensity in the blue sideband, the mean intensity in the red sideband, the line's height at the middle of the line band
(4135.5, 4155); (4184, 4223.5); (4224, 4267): 1.0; 4.35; 5.02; 4.74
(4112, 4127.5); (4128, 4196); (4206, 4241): 1.7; 4.62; 4.67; 4.65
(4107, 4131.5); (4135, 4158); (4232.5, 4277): 1.3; 4.59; 5.08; 4.69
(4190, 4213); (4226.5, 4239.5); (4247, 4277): 0.1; 4.61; 5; 4.81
